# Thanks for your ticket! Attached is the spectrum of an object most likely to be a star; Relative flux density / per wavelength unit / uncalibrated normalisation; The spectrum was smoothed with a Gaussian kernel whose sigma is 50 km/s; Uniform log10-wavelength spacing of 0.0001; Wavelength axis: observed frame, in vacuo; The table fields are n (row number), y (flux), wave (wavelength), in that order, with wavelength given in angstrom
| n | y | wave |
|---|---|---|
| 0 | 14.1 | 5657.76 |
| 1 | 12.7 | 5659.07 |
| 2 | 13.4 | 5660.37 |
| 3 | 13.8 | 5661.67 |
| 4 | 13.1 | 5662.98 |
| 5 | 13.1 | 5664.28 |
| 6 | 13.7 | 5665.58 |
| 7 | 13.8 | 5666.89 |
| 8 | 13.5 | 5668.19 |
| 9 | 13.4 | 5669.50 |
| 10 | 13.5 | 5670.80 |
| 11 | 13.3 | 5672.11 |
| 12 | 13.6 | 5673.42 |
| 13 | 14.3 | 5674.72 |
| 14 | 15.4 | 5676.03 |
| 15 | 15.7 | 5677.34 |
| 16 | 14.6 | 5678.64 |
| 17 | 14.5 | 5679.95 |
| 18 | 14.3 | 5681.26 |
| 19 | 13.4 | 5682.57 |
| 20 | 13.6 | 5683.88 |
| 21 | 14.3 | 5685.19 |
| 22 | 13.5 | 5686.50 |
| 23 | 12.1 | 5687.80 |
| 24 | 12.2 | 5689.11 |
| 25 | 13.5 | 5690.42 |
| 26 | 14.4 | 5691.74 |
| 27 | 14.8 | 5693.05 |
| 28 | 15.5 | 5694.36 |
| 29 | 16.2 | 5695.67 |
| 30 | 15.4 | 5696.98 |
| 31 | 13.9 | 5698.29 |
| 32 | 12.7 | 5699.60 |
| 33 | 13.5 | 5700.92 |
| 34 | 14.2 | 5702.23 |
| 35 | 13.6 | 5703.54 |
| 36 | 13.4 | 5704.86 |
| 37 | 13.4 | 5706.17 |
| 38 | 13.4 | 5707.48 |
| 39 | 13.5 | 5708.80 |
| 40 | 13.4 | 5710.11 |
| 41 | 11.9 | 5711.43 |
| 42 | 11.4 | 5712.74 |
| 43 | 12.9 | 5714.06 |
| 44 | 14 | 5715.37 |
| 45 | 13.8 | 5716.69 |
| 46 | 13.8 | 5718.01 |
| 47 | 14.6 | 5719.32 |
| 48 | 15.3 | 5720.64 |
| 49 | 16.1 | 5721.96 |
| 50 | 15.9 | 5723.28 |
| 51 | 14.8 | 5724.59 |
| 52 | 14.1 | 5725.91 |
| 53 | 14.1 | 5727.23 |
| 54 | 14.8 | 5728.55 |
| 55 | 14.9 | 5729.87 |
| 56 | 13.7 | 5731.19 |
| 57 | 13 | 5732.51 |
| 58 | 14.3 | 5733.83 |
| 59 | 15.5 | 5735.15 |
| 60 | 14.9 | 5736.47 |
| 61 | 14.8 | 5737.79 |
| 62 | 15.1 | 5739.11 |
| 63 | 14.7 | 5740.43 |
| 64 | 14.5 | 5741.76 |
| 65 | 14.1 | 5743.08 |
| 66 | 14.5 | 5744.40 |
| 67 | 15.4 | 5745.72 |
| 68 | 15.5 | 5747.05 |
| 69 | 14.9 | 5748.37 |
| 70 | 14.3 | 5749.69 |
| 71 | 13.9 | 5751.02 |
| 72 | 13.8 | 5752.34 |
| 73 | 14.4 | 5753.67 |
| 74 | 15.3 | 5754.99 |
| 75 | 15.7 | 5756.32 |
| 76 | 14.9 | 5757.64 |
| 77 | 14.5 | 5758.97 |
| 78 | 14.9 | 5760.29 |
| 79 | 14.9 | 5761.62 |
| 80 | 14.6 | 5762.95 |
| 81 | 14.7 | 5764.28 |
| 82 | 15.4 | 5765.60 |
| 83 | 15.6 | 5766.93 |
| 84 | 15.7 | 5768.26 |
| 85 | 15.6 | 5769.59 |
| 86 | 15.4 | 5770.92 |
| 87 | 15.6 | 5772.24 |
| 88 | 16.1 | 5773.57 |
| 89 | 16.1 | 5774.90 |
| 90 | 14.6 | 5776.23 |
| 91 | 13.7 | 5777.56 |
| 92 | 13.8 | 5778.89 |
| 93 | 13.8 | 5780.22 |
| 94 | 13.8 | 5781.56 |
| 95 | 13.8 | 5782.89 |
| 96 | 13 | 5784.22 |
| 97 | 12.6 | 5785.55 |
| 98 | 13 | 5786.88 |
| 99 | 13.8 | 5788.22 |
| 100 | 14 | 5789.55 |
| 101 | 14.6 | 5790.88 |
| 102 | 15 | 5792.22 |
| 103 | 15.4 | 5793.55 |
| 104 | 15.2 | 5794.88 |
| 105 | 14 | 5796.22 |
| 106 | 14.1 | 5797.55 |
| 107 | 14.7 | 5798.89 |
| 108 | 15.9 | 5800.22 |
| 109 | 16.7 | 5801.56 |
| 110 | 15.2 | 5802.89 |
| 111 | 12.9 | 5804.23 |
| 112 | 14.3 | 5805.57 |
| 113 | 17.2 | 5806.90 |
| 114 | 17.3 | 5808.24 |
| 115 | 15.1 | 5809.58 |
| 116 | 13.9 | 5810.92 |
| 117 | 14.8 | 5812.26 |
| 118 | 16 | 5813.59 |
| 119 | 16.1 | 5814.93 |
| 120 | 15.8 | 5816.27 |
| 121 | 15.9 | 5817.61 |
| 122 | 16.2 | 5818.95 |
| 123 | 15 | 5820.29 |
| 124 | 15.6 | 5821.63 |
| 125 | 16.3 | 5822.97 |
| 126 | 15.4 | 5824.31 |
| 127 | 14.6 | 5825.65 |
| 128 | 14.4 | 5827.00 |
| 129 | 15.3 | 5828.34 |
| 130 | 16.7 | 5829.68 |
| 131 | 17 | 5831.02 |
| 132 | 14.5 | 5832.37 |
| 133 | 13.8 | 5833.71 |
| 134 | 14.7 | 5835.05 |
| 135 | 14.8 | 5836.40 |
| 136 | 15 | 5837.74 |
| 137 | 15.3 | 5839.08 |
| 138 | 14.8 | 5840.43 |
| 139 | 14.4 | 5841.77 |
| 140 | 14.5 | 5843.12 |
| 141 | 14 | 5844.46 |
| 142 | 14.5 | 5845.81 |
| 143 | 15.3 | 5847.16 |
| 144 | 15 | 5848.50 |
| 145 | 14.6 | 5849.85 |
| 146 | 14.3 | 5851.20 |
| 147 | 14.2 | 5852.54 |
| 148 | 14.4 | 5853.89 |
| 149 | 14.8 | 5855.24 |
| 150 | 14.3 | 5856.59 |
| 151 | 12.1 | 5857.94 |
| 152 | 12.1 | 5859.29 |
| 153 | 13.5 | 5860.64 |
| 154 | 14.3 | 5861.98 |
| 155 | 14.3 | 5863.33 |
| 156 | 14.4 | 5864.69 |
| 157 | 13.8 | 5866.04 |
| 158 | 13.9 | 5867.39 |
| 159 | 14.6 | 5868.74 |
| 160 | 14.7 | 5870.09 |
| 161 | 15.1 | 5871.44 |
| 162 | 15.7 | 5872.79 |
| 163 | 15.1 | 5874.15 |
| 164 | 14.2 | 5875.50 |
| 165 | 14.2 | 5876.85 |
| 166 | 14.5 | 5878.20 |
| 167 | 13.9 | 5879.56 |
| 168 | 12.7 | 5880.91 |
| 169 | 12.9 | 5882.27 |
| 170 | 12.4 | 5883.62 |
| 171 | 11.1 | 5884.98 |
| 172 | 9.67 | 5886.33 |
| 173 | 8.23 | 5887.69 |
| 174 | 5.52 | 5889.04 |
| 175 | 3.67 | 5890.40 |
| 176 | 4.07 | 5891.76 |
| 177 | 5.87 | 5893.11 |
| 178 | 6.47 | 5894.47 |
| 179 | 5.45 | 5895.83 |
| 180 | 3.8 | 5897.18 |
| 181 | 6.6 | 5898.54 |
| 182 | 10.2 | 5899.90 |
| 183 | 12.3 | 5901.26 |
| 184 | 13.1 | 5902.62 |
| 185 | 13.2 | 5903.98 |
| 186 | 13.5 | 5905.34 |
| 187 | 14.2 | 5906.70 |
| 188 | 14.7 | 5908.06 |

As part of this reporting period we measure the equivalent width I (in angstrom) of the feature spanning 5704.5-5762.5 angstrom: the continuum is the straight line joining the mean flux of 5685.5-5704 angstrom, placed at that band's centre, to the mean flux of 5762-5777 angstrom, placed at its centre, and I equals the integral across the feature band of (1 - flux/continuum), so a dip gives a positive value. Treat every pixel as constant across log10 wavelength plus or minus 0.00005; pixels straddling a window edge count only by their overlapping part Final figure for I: 1.4 angstrom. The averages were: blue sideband 14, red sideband 15.4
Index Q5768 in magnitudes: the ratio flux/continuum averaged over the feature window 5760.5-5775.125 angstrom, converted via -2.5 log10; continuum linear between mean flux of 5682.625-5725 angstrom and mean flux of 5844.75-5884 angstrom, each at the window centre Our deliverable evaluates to -0.10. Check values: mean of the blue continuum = 13.9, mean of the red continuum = 14.1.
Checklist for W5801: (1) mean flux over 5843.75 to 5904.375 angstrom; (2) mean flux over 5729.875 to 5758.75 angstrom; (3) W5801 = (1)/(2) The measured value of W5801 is 0.8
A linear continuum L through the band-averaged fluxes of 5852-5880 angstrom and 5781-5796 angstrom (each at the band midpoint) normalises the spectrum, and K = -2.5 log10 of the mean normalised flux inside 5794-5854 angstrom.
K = -0.08 mag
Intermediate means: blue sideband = 14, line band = 15.1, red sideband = 14.2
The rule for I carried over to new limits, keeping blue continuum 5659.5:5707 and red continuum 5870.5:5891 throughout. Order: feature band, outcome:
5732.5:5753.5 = -2.04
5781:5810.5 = -4.17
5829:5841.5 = -2.74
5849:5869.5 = -3.00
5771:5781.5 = -1.44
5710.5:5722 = -0.04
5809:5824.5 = -3.57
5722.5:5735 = -0.93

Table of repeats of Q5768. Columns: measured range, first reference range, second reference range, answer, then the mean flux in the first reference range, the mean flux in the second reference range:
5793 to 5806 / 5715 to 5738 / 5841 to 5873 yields -0.03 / 14.6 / 14.3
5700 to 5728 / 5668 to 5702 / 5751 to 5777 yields 0.05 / 14.1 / 15.1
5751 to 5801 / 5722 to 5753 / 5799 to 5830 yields 0.03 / 14.6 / 15.5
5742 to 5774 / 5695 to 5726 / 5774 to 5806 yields -0.06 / 14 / 14.3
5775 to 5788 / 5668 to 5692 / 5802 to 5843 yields 0.09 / 13.8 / 15.3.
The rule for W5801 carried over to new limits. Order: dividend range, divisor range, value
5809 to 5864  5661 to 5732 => 1.06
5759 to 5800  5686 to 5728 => 1.05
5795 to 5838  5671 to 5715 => 1.11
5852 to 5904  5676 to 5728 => 0.83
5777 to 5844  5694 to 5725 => 1.06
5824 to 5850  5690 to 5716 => 1.09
